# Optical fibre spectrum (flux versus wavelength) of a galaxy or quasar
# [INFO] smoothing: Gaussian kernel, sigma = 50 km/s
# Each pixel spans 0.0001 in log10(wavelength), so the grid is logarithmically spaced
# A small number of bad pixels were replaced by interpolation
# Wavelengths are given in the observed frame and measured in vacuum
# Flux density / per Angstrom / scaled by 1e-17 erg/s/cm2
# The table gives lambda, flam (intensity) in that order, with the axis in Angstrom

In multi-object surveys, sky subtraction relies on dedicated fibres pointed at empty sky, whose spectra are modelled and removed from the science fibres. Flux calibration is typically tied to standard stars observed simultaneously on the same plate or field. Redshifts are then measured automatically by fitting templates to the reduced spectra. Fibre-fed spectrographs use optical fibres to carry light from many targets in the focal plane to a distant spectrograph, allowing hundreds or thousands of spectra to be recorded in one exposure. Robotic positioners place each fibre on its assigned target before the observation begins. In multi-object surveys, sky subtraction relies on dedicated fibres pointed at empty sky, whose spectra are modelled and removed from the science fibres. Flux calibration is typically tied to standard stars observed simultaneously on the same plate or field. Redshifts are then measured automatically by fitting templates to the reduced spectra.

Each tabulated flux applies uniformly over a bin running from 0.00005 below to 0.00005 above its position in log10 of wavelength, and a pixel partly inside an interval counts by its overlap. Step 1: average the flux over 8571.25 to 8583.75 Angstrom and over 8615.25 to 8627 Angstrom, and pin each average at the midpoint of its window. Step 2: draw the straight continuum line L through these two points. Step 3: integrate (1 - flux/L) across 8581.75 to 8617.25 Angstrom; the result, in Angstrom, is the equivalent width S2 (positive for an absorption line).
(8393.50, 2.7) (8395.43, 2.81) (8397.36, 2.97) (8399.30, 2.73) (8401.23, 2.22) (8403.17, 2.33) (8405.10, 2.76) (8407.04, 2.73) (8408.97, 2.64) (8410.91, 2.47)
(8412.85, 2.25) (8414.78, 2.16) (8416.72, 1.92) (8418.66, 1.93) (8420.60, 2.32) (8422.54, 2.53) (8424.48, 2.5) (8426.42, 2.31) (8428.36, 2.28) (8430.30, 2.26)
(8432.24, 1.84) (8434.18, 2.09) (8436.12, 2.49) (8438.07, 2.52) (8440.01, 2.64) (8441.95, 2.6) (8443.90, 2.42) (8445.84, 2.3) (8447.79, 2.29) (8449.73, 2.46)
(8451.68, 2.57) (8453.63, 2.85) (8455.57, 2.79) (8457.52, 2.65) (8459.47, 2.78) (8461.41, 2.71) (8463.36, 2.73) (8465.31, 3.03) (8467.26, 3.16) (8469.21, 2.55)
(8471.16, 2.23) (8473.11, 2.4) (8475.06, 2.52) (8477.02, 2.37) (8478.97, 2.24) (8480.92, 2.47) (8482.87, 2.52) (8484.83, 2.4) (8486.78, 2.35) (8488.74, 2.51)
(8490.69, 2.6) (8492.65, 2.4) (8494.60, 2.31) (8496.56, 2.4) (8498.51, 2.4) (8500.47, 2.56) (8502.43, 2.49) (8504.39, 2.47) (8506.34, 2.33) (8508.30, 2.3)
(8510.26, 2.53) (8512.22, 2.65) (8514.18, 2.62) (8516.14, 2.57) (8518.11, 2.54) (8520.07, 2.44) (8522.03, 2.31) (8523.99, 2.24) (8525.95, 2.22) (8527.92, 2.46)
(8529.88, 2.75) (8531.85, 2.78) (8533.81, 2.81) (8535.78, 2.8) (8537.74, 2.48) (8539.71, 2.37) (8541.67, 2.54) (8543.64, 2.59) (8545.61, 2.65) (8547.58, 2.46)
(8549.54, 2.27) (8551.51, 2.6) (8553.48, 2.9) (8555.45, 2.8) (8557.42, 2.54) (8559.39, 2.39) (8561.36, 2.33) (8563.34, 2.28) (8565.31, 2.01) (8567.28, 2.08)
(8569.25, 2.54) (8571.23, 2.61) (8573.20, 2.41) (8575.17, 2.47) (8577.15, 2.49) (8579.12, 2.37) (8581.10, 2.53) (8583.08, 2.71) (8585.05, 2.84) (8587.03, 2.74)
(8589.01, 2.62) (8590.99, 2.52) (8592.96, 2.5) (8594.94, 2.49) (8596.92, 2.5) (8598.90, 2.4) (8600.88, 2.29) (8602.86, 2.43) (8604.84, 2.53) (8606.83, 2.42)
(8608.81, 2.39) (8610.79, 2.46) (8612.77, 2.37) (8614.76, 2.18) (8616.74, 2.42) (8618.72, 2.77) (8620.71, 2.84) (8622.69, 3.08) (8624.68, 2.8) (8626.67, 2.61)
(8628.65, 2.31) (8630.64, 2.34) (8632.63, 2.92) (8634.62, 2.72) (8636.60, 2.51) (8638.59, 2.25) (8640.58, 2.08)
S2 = 1.7 Angstrom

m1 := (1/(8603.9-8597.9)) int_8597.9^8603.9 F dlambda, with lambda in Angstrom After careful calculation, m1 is 2.38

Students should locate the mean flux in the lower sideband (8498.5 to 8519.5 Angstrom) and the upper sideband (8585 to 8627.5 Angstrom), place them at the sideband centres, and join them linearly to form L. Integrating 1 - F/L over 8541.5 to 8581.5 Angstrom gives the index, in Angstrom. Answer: 0.9 Angstrom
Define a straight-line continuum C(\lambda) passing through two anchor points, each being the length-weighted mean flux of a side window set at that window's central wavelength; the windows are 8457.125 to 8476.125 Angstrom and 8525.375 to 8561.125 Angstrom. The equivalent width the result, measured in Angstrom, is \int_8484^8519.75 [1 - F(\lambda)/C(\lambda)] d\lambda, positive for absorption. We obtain 2.2 Angstrom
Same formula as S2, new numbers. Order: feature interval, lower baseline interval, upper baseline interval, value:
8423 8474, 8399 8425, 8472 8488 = -2.60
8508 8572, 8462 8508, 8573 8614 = -0.08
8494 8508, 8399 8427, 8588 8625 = 0.14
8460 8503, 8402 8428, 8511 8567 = -1.33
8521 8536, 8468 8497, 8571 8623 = -0.42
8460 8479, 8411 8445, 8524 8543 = -1.68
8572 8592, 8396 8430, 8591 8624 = -0.60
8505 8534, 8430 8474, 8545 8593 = 0.31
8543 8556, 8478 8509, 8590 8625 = -0.71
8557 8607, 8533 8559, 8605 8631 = 2.05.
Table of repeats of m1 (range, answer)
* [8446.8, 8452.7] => 2.44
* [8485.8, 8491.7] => 2.49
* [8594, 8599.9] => 2.46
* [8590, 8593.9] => 2.51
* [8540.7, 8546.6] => 2.59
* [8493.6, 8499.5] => 2.37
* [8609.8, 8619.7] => 2.44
